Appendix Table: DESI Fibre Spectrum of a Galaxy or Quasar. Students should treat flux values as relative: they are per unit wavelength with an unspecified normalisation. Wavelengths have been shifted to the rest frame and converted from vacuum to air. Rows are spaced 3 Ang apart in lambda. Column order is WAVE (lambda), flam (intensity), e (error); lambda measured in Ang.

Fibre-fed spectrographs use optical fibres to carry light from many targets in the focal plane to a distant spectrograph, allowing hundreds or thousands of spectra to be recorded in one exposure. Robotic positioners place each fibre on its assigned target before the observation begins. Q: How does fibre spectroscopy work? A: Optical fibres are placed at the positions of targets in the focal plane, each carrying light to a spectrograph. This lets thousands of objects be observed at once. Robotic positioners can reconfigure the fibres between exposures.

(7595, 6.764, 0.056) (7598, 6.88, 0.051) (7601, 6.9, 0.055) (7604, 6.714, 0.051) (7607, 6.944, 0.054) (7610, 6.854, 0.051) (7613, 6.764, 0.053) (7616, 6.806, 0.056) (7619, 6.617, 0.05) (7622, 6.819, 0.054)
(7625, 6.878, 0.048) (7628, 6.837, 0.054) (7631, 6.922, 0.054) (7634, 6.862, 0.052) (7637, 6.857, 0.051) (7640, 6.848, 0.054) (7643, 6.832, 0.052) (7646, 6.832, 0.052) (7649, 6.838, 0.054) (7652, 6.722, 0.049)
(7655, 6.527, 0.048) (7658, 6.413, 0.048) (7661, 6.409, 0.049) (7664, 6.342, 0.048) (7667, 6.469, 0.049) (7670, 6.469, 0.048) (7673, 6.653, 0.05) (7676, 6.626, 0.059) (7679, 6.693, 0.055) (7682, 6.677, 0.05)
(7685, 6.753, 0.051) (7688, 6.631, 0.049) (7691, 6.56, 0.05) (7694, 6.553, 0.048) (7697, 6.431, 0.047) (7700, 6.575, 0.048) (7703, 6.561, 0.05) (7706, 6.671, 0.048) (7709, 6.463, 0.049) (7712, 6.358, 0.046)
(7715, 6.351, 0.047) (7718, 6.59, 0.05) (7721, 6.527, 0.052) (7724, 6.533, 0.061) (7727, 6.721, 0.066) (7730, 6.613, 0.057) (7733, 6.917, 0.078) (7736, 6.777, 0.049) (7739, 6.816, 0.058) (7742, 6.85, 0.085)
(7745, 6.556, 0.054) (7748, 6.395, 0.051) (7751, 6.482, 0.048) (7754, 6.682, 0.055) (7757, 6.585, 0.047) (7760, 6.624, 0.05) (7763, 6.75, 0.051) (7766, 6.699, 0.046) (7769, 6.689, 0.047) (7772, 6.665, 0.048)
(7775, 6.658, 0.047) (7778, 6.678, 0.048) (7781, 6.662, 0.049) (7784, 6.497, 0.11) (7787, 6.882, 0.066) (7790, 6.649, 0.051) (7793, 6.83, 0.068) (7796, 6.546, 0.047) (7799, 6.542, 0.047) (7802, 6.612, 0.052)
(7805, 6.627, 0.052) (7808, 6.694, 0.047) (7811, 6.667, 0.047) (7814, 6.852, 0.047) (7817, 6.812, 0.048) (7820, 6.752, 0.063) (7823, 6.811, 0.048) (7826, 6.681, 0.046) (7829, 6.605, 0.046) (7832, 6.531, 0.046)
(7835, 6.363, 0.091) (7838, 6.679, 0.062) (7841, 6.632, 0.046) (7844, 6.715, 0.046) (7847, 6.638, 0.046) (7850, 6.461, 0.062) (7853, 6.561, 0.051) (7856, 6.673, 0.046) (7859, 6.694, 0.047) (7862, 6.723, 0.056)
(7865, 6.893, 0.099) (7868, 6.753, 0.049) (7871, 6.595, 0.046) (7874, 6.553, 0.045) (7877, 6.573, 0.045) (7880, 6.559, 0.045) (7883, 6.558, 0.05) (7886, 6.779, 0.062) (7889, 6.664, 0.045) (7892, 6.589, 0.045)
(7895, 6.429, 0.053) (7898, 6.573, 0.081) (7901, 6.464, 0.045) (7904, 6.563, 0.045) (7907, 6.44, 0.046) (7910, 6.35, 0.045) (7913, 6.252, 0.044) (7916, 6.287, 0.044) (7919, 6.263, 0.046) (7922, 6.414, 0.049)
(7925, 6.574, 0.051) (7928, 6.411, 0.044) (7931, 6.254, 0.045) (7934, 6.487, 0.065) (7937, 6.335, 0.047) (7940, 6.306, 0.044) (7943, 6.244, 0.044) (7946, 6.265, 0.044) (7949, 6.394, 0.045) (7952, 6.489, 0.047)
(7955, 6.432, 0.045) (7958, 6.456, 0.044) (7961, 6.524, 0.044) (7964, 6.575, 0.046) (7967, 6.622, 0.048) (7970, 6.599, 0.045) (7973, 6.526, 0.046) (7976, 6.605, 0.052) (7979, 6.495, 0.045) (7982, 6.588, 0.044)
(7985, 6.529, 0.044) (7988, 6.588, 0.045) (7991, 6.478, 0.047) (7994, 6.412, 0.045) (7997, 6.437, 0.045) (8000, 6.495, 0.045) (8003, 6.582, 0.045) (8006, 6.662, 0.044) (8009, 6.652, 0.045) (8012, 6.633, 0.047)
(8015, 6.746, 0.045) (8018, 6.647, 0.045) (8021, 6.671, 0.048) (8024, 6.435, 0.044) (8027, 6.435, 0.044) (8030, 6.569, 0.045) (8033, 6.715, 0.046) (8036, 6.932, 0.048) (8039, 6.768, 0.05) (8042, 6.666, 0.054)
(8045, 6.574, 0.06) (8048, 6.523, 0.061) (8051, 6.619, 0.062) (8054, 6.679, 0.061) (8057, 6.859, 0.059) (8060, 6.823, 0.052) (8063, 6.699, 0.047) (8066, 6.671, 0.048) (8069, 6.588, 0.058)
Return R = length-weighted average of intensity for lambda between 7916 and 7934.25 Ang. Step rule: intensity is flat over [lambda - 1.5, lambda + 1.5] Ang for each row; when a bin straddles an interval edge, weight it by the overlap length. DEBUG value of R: 6.39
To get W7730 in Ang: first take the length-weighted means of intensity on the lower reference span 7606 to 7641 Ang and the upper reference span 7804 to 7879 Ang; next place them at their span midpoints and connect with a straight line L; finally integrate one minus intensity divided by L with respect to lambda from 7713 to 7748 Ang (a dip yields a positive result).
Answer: 0.5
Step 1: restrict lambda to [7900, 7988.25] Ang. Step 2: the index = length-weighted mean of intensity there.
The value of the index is 6.44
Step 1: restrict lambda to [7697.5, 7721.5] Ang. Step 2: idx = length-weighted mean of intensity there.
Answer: 6.51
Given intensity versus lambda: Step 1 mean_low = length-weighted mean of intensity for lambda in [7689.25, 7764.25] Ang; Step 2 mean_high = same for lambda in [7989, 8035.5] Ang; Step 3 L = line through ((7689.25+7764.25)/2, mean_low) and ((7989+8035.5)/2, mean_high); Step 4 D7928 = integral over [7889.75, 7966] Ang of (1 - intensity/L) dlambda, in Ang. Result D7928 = 1.9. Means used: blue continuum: 6.6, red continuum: 6.58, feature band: 6.42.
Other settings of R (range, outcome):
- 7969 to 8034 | 6.57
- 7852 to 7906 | 6.62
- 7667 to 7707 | 6.6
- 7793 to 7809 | 6.62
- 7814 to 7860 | 6.65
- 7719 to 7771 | 6.66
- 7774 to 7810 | 6.66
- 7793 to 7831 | 6.69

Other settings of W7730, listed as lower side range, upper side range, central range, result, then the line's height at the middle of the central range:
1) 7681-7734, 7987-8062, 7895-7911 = 0.3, 6.61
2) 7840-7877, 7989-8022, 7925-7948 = 0.9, 6.62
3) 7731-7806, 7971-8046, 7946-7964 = 0.4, 6.61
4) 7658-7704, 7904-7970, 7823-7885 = -1.7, 6.46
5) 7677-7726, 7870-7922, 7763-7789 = -0.6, 6.54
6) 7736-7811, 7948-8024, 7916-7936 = 0.6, 6.58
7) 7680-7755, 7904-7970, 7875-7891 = -0.4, 6.45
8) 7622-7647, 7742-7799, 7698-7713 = 0.5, 6.75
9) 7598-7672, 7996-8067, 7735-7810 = 0.5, 6.7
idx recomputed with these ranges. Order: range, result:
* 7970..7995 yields 6.53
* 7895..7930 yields 6.42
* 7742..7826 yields 6.67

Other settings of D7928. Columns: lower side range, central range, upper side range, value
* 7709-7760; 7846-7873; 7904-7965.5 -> -0.8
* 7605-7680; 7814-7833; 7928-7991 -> -0.4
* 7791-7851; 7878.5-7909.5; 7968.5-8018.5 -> 0.3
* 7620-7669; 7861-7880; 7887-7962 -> -0.6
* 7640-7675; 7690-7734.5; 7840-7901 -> 0.3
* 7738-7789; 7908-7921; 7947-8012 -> 0.5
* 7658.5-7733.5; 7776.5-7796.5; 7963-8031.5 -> -0.4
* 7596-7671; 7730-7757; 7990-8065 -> 0.1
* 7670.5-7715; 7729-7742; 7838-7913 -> -0.4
